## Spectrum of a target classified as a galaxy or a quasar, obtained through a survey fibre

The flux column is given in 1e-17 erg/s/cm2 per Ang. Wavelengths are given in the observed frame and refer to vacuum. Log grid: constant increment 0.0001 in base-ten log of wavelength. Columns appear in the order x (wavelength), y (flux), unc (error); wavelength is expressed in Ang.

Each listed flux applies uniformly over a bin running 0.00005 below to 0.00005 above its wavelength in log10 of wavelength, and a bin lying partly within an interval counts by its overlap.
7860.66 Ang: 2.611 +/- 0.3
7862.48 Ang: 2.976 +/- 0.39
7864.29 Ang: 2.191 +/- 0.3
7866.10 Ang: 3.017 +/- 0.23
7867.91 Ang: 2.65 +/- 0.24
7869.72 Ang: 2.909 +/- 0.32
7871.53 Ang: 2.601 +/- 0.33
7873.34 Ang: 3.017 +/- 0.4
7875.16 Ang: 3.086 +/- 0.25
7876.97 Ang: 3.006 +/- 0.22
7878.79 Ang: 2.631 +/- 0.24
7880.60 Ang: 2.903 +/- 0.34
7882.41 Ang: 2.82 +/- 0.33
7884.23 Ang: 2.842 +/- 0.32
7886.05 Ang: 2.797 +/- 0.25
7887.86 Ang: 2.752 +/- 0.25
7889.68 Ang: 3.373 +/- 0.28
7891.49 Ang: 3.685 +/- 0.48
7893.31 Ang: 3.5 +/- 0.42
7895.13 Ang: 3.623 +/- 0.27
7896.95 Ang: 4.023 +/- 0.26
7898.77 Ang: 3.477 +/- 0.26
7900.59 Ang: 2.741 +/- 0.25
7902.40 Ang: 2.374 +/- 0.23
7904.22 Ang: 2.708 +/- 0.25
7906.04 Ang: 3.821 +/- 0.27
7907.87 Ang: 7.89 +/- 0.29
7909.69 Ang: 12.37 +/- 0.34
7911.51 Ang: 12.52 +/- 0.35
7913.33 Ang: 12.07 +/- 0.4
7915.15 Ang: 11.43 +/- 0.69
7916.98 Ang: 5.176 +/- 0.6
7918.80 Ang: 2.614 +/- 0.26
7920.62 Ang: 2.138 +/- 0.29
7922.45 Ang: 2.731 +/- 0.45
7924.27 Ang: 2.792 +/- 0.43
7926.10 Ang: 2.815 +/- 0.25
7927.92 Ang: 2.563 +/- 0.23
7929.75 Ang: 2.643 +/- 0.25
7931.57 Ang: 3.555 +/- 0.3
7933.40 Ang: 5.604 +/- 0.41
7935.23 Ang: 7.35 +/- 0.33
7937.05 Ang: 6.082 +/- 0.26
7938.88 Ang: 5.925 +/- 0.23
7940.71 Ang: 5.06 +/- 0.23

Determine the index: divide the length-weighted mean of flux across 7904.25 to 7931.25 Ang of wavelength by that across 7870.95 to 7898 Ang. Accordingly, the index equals 1.86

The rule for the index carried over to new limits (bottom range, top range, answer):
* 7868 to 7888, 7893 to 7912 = 1.85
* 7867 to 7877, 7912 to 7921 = 2.52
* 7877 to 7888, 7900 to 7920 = 2.45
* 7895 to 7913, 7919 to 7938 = 0.65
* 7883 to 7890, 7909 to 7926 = 2.35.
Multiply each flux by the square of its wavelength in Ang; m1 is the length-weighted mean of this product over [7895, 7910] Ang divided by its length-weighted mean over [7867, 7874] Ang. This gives 1.64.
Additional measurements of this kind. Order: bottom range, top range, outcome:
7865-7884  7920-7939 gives 1.41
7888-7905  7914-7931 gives 1.23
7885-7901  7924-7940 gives 1.34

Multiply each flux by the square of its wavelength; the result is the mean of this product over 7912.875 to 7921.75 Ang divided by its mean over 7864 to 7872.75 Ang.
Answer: 2.35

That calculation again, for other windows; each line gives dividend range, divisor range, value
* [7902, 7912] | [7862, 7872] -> 2.58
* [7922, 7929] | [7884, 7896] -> 0.85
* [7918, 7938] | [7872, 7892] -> 1.27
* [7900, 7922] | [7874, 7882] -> 2.24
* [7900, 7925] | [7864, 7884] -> 2.15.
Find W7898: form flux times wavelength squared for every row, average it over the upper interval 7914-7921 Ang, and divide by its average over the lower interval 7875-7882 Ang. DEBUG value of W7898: 2.04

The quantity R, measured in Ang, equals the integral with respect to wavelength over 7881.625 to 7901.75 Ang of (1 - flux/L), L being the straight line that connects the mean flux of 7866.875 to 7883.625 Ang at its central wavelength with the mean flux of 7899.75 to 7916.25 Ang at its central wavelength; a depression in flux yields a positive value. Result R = 7.45 Ang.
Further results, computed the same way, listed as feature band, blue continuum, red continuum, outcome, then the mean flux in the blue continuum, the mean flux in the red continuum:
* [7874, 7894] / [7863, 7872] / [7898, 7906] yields -1.6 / 2.69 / 2.92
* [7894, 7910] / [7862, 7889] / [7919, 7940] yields -4.9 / 2.82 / 3.98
